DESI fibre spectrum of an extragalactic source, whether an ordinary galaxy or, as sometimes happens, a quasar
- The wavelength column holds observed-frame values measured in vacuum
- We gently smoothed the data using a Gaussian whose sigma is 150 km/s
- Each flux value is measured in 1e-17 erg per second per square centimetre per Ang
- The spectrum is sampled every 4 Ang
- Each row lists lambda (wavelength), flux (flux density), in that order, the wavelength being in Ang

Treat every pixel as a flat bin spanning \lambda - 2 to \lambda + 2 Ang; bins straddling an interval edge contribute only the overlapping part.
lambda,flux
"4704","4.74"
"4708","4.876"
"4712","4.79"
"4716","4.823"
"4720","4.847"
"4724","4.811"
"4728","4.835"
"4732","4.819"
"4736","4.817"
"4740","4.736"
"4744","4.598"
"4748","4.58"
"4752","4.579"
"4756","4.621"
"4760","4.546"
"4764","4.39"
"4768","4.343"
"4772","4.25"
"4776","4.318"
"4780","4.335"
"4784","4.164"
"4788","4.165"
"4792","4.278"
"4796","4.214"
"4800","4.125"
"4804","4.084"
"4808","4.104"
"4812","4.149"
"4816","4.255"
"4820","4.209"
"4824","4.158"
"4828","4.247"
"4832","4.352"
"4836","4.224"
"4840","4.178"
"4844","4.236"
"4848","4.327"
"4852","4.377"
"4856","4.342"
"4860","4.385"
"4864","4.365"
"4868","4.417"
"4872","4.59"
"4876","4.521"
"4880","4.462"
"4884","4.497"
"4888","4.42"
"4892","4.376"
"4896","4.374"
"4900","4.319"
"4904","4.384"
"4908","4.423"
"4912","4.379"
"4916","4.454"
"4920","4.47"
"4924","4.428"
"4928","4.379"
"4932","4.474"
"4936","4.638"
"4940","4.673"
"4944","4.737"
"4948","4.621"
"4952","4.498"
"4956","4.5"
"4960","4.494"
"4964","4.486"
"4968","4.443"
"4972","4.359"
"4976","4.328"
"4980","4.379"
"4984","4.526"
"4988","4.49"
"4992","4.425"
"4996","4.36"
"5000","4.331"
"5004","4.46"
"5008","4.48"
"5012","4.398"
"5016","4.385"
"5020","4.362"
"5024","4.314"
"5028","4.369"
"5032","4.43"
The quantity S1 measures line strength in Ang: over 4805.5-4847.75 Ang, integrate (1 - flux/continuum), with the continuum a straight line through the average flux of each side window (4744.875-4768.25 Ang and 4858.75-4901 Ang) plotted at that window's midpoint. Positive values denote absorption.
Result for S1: 2.4 Ang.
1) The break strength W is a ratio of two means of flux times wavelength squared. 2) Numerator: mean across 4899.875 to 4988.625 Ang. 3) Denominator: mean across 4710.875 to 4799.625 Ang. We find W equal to 1.1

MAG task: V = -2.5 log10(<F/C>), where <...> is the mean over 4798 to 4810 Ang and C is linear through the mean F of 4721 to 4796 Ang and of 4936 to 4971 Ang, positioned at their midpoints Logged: 0.10 mag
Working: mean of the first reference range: 4.51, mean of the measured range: 4.1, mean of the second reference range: 4.56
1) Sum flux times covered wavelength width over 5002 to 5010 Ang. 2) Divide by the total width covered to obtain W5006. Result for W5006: 4.47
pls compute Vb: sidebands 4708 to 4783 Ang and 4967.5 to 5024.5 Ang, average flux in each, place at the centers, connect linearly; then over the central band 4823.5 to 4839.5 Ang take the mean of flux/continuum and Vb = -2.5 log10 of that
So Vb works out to 0.07 mag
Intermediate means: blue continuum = 4.61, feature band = 4.25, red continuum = 4.4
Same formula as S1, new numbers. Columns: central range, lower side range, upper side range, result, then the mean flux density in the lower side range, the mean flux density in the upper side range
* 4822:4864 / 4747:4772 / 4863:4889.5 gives 1.8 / 4.49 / 4.47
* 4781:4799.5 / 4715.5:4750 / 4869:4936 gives 1.8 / 4.76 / 4.44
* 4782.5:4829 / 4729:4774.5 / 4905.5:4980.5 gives 3.8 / 4.57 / 4.48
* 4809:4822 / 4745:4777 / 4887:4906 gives 0.7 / 4.46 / 4.37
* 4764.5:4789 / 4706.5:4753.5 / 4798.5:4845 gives 1.1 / 4.76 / 4.19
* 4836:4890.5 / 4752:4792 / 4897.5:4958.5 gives 0.6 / 4.36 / 4.49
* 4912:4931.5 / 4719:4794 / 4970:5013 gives 0.1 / 4.52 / 4.41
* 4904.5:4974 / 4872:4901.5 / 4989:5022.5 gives -1.2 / 4.44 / 4.4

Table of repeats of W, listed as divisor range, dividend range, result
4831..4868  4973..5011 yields 1.09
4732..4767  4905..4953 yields 1.05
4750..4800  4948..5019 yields 1.11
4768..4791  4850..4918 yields 1.08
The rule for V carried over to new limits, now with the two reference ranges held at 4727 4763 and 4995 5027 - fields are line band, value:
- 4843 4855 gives 0.06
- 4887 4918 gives 0.03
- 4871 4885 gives 0.00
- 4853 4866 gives 0.04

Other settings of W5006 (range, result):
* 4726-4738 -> 4.82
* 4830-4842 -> 4.25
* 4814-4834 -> 4.24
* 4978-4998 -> 4.44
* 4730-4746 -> 4.74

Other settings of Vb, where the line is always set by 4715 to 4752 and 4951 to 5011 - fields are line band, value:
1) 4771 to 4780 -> 0.10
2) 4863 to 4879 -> 0.02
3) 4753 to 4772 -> 0.06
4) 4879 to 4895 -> 0.03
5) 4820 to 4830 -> 0.11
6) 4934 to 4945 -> -0.04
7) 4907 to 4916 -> 0.03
